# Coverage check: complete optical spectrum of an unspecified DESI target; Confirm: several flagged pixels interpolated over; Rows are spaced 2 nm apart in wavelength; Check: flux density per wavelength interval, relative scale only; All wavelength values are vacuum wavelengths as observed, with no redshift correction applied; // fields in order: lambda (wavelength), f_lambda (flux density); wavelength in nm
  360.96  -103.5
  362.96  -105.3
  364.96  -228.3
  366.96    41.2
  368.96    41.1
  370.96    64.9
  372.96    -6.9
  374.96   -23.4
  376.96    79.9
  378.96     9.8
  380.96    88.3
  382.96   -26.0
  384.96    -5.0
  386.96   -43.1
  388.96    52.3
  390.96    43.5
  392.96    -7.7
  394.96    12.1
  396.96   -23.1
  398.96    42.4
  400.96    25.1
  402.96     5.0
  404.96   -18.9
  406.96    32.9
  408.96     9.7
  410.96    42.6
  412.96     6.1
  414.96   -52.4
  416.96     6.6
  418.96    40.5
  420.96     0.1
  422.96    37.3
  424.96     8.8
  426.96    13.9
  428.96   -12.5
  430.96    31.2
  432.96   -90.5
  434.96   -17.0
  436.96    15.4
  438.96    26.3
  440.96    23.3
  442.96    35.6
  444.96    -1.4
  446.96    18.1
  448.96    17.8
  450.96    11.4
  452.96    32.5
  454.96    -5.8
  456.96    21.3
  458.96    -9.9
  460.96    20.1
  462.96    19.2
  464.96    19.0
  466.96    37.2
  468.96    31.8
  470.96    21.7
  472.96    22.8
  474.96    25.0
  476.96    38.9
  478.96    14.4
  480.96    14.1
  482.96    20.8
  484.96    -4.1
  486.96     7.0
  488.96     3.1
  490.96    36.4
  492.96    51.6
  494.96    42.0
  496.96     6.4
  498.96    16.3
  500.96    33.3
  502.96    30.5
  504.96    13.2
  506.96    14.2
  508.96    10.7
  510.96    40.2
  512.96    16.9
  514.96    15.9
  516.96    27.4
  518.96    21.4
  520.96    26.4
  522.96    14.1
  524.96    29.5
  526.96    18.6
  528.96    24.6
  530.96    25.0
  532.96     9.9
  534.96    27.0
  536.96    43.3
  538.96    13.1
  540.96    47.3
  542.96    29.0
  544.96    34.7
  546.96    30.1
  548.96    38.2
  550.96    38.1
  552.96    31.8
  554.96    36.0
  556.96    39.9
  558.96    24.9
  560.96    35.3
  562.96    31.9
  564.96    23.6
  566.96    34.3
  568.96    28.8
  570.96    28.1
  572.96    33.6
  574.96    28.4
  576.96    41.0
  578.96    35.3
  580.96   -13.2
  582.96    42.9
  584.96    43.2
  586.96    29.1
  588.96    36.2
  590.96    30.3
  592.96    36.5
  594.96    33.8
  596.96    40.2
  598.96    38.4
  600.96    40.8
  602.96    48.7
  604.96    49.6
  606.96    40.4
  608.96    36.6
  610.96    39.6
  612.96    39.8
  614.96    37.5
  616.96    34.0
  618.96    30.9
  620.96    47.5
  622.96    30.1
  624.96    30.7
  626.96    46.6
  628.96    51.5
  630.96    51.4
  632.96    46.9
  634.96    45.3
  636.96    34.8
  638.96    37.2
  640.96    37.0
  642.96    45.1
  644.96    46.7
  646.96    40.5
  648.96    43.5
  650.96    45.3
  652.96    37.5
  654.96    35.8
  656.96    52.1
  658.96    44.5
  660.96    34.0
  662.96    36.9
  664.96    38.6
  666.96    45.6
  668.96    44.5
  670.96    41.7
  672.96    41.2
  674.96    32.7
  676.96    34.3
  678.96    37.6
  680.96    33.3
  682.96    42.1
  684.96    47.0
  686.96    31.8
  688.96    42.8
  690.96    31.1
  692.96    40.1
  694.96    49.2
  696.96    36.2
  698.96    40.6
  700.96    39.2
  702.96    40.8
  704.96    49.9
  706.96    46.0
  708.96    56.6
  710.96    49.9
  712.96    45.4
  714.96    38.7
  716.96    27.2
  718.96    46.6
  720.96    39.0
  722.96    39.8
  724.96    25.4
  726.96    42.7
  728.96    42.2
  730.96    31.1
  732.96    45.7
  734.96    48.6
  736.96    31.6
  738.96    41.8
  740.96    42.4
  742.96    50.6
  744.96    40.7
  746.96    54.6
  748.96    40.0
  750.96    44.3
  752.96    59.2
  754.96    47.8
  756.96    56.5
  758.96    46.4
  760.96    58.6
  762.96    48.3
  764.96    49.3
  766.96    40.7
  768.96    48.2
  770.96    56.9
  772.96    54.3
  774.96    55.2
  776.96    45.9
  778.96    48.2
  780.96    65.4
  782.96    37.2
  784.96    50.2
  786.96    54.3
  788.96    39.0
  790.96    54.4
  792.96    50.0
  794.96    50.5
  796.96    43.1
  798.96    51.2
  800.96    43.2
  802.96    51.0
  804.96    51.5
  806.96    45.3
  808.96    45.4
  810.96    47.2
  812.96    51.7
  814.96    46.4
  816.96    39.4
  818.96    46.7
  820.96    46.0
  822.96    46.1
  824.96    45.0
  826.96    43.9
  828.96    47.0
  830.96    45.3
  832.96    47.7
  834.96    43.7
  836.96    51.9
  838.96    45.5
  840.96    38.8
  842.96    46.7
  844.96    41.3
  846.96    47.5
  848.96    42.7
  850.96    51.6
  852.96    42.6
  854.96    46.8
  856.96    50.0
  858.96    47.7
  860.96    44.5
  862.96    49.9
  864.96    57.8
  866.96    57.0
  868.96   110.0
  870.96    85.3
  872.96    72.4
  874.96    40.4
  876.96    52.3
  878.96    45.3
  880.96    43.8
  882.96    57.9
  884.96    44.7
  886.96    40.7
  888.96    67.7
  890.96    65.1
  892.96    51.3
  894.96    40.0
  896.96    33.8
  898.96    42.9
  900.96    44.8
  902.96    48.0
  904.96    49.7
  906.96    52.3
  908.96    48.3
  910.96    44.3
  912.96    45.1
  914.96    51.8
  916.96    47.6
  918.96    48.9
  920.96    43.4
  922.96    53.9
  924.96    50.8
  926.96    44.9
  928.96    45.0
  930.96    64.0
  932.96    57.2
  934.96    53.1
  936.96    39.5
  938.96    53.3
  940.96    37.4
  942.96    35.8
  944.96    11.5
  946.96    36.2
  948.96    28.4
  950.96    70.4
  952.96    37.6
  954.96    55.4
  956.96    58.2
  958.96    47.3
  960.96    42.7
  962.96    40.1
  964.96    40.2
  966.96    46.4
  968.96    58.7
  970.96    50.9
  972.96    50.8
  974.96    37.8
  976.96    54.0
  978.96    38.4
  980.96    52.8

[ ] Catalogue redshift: 0.324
